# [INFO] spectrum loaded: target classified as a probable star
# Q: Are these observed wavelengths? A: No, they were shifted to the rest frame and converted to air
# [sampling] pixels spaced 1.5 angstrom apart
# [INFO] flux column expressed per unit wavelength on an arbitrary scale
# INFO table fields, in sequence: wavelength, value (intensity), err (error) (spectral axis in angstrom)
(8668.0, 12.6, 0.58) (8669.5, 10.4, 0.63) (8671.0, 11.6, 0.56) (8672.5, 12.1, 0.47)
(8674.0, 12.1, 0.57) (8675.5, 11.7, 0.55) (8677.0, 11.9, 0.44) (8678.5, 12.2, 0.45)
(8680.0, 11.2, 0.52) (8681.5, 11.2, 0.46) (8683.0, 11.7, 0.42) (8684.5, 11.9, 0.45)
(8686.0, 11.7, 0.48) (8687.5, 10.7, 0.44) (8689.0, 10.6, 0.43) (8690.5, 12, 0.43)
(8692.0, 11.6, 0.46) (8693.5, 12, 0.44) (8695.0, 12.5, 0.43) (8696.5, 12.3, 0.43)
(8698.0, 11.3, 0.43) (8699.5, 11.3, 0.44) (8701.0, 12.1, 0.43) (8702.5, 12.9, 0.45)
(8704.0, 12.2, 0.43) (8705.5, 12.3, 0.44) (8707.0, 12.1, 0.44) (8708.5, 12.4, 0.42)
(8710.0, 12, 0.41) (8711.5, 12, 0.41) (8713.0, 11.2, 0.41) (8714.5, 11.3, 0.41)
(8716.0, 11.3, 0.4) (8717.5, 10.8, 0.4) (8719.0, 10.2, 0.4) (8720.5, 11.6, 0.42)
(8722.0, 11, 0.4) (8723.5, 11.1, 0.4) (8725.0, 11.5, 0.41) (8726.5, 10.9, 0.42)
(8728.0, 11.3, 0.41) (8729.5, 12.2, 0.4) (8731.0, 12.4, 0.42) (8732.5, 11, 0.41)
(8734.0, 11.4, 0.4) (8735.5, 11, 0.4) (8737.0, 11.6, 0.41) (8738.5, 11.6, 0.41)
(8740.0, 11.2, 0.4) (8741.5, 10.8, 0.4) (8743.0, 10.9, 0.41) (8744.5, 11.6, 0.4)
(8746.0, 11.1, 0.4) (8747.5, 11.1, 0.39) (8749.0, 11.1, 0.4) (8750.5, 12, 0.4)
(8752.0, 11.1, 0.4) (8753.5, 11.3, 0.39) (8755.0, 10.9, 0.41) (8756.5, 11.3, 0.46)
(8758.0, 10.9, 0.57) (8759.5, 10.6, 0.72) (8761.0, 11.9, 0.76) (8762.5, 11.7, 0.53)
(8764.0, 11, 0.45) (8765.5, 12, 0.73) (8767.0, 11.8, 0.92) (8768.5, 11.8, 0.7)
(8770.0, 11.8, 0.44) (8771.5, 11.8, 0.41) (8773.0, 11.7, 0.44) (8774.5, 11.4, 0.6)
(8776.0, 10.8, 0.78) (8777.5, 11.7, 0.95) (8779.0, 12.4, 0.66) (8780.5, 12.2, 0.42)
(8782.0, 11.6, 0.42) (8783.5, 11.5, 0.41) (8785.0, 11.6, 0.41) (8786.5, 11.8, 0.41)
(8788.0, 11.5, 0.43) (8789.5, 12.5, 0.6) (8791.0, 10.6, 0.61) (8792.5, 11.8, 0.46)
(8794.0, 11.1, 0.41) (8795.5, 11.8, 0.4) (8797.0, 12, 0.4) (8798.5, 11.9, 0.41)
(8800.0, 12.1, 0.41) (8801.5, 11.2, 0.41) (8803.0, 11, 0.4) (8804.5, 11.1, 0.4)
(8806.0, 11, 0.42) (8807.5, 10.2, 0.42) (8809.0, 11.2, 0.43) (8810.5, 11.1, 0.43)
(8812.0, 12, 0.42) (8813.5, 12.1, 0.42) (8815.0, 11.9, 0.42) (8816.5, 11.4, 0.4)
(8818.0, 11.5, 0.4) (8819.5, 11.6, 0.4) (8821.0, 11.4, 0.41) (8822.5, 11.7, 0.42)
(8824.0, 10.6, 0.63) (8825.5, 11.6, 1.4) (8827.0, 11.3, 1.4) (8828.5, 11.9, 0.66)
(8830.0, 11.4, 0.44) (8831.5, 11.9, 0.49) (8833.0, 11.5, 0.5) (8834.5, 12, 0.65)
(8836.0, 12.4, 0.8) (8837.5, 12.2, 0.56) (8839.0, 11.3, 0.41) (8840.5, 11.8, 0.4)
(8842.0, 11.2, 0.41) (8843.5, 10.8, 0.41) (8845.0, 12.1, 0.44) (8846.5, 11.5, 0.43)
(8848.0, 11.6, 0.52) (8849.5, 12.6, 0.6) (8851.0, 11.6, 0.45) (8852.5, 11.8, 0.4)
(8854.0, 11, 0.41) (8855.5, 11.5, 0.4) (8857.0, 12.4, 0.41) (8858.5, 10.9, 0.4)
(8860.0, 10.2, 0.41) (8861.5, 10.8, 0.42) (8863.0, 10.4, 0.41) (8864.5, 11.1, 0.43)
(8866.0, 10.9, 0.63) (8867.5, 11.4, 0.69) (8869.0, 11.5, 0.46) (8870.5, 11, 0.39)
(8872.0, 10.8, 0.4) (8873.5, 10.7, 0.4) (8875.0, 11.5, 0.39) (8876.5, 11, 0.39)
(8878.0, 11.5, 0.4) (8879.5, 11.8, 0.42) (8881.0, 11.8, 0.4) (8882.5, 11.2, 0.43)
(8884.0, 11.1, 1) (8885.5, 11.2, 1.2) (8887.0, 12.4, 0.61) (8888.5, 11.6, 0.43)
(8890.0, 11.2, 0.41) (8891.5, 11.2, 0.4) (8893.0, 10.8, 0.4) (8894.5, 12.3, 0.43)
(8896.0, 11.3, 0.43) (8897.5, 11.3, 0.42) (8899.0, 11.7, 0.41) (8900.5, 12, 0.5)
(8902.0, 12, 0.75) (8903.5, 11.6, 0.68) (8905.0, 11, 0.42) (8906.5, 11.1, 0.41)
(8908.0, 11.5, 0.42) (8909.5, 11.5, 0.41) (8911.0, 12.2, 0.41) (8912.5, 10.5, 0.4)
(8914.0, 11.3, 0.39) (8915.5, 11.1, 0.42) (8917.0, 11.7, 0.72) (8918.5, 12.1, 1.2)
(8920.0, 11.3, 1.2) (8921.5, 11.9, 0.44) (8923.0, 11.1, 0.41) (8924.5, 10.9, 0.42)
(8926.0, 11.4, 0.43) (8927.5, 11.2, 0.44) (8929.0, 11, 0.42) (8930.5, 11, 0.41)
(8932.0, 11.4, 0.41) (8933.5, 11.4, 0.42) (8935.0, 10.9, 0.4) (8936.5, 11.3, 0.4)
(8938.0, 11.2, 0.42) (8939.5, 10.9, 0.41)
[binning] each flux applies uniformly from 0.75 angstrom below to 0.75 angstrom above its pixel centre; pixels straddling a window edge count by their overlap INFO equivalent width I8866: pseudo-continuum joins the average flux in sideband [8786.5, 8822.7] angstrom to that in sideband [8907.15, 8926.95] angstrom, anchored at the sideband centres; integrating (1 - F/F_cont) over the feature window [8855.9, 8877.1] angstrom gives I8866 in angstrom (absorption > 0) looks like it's 0.74 angstrom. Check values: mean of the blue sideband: 11.5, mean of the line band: 11.1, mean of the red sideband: 11.4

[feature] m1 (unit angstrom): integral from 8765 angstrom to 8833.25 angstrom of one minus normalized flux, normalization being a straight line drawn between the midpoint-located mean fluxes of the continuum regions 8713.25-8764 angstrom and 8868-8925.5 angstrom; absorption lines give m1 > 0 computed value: -1.5 angstrom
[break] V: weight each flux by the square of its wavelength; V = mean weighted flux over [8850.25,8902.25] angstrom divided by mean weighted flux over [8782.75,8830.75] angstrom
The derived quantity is 1.0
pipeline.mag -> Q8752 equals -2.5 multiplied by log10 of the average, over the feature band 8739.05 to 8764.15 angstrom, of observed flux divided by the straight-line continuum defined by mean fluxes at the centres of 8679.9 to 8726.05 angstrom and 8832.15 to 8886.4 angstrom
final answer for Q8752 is 0.03 mag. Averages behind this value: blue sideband 11.6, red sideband 11.4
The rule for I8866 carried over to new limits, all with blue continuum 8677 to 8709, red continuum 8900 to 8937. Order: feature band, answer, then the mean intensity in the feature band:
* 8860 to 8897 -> 0.65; 11.2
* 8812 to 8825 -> 0.02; 11.6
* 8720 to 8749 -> 1.02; 11.3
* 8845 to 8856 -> -0.18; 11.7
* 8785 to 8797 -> 0.01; 11.6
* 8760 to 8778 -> 0.10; 11.6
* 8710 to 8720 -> 0.48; 11.2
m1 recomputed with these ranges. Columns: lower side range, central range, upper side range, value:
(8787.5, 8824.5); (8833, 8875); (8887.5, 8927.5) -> 0.22 angstrom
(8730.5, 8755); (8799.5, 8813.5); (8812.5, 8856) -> 0.35 angstrom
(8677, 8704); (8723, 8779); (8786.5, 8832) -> 0.99 angstrom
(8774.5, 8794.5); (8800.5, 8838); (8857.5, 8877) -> -0.49 angstrom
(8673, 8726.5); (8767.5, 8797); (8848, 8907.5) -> -0.37 angstrom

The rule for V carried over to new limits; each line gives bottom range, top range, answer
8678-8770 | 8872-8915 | 1.03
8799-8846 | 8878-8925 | 1.02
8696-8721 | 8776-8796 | 1.01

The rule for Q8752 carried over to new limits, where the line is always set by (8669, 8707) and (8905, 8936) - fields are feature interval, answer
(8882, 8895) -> -0.005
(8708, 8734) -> 0.026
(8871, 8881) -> 0.014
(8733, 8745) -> 0.039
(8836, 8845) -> -0.012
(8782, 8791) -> -0.009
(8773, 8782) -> -0.010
